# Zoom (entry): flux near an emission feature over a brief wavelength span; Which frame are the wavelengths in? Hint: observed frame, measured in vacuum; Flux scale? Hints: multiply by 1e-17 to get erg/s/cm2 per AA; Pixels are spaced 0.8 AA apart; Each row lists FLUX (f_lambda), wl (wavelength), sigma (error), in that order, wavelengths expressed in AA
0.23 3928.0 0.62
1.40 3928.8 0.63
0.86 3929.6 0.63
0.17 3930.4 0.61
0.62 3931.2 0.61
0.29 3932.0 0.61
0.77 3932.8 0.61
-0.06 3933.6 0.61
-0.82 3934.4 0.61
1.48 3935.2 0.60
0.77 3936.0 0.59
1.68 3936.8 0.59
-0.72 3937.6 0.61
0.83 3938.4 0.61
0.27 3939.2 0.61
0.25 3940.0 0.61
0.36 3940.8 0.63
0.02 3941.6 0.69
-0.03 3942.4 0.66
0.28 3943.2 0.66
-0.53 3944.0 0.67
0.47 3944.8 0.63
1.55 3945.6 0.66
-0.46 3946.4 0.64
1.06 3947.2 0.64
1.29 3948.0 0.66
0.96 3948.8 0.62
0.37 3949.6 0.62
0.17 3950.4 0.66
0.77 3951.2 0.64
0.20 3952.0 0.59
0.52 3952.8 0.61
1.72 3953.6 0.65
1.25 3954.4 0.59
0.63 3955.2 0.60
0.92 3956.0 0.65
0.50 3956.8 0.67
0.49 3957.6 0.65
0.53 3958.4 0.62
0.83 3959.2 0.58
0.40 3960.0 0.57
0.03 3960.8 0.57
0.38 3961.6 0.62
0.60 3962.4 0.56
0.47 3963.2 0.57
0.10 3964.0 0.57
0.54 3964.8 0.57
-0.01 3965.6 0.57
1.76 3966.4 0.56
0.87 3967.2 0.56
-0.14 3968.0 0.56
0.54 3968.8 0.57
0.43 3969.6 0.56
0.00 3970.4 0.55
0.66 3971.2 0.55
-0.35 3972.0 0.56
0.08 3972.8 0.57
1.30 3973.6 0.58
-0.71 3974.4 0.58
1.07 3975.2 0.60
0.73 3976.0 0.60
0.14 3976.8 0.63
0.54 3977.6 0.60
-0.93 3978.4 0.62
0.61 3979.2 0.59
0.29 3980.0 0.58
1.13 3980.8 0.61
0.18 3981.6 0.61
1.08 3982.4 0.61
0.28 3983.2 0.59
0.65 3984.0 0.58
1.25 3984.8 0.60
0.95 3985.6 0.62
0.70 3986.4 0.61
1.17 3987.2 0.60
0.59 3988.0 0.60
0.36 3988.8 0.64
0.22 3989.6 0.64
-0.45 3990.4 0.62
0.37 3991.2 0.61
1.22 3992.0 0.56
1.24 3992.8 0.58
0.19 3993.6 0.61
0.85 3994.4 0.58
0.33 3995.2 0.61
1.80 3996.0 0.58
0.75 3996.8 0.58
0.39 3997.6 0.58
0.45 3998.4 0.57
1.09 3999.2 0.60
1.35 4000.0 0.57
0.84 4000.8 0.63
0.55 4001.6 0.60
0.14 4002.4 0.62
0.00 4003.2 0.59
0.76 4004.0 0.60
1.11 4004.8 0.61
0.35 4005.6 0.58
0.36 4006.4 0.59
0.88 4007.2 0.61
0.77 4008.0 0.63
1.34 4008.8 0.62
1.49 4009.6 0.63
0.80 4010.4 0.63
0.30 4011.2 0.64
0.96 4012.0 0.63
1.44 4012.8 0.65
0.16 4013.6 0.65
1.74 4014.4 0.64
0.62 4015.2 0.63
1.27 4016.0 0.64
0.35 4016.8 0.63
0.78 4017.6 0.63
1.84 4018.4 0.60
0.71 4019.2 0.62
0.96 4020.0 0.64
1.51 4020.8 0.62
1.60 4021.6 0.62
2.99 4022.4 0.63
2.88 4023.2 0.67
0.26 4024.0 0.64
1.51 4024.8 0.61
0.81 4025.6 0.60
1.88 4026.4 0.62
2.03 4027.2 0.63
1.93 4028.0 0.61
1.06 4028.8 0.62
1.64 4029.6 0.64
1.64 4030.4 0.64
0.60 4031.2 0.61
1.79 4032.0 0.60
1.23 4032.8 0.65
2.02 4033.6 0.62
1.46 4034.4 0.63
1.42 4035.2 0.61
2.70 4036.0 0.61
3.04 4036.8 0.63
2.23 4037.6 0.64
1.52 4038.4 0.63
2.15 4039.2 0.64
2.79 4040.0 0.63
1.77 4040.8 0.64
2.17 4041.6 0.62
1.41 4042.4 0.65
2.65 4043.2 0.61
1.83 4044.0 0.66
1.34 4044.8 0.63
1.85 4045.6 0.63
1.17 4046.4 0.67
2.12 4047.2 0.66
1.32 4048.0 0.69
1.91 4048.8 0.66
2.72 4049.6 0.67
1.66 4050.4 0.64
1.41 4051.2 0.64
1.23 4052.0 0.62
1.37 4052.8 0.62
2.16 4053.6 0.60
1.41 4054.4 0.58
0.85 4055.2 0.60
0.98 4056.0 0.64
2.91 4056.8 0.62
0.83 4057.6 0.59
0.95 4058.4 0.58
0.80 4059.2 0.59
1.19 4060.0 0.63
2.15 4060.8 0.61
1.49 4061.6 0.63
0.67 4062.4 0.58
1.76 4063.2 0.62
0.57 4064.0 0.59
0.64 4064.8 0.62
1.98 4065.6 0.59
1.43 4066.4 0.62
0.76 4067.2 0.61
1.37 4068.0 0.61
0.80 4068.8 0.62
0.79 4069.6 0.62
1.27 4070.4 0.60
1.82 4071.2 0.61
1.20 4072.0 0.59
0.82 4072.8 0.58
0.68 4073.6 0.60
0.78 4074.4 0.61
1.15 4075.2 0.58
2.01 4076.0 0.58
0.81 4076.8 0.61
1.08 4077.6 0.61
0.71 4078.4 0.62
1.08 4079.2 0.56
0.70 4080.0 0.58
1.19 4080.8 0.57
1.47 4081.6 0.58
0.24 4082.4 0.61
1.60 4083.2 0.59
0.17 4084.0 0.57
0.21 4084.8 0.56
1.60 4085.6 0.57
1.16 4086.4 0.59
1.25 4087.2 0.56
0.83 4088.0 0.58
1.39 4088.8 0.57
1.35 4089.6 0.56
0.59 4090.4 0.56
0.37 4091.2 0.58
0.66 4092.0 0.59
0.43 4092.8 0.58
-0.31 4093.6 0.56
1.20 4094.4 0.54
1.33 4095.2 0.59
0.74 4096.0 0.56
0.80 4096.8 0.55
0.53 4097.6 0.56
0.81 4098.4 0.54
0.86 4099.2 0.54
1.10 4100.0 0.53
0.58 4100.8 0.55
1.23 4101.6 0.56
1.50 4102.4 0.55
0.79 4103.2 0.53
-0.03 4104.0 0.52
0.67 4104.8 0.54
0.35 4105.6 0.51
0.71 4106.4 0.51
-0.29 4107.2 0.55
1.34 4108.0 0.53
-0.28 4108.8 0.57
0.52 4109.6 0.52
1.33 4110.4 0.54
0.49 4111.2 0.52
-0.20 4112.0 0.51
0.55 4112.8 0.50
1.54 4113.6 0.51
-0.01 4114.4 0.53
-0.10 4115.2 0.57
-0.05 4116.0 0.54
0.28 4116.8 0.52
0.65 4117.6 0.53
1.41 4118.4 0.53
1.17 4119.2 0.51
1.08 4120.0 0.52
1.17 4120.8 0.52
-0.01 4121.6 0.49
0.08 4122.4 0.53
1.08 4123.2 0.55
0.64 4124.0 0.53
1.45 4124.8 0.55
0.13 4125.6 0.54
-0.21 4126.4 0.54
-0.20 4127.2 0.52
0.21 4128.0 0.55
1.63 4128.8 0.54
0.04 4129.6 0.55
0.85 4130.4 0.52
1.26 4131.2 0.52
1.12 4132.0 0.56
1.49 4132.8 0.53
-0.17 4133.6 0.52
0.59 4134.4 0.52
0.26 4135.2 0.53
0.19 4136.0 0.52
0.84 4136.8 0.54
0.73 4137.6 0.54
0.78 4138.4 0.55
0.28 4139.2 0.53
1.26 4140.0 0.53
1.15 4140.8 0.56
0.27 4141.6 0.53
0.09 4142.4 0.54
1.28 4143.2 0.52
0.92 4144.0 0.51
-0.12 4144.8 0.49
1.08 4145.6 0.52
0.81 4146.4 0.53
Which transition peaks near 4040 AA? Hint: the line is C IV 1549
